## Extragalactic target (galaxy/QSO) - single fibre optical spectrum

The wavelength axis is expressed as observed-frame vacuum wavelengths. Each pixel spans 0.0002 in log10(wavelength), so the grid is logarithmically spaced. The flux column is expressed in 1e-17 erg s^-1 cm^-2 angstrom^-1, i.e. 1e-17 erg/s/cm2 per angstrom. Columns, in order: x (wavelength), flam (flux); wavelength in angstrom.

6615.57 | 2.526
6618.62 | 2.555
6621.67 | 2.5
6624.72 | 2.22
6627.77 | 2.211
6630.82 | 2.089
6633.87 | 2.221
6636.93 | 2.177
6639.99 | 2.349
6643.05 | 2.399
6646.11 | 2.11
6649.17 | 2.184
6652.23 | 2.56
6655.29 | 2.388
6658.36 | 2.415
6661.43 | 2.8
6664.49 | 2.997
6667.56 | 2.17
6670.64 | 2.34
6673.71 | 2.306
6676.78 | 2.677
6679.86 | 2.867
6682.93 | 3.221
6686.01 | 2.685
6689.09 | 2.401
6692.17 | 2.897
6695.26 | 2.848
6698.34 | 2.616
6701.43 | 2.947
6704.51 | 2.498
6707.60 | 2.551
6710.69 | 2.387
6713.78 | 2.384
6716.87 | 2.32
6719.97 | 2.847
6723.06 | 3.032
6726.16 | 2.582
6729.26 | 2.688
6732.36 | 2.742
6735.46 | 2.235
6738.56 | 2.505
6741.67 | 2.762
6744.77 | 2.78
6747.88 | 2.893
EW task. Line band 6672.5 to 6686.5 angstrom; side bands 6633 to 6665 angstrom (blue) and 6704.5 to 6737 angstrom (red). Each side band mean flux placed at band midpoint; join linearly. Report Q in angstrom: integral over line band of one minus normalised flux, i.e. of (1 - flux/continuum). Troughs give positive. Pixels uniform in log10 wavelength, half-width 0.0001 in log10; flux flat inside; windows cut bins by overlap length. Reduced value -1.6 angstrom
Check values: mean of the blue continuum 2.4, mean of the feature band 2.77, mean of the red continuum 2.57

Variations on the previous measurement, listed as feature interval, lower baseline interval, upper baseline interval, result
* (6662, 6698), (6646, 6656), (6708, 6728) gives -3.4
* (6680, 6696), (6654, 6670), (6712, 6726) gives -1.4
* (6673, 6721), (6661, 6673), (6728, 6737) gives -2.1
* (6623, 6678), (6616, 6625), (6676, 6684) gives 6.8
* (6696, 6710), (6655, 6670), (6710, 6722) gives -0.7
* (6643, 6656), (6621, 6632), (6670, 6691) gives 0.6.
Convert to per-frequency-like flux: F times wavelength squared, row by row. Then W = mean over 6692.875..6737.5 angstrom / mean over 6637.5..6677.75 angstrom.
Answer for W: 1.10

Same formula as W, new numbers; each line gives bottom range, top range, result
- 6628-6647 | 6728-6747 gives 1.22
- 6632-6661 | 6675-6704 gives 1.21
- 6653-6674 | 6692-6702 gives 1.13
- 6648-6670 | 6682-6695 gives 1.12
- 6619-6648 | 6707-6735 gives 1.18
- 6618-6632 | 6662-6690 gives 1.16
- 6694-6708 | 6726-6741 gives 0.96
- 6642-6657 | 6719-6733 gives 1.22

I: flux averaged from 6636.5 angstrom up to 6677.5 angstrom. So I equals 2.42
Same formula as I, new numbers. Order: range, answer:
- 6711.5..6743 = 2.6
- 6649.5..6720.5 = 2.6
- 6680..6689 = 2.85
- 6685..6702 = 2.72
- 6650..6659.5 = 2.44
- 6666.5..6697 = 2.65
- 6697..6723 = 2.6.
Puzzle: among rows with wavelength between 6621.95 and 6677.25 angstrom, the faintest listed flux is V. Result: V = 2.089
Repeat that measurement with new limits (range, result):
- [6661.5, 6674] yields 2.17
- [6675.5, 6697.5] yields 2.401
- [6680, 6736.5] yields 2.235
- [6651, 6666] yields 2.388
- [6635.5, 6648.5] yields 2.11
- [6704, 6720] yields 2.32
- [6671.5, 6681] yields 2.306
